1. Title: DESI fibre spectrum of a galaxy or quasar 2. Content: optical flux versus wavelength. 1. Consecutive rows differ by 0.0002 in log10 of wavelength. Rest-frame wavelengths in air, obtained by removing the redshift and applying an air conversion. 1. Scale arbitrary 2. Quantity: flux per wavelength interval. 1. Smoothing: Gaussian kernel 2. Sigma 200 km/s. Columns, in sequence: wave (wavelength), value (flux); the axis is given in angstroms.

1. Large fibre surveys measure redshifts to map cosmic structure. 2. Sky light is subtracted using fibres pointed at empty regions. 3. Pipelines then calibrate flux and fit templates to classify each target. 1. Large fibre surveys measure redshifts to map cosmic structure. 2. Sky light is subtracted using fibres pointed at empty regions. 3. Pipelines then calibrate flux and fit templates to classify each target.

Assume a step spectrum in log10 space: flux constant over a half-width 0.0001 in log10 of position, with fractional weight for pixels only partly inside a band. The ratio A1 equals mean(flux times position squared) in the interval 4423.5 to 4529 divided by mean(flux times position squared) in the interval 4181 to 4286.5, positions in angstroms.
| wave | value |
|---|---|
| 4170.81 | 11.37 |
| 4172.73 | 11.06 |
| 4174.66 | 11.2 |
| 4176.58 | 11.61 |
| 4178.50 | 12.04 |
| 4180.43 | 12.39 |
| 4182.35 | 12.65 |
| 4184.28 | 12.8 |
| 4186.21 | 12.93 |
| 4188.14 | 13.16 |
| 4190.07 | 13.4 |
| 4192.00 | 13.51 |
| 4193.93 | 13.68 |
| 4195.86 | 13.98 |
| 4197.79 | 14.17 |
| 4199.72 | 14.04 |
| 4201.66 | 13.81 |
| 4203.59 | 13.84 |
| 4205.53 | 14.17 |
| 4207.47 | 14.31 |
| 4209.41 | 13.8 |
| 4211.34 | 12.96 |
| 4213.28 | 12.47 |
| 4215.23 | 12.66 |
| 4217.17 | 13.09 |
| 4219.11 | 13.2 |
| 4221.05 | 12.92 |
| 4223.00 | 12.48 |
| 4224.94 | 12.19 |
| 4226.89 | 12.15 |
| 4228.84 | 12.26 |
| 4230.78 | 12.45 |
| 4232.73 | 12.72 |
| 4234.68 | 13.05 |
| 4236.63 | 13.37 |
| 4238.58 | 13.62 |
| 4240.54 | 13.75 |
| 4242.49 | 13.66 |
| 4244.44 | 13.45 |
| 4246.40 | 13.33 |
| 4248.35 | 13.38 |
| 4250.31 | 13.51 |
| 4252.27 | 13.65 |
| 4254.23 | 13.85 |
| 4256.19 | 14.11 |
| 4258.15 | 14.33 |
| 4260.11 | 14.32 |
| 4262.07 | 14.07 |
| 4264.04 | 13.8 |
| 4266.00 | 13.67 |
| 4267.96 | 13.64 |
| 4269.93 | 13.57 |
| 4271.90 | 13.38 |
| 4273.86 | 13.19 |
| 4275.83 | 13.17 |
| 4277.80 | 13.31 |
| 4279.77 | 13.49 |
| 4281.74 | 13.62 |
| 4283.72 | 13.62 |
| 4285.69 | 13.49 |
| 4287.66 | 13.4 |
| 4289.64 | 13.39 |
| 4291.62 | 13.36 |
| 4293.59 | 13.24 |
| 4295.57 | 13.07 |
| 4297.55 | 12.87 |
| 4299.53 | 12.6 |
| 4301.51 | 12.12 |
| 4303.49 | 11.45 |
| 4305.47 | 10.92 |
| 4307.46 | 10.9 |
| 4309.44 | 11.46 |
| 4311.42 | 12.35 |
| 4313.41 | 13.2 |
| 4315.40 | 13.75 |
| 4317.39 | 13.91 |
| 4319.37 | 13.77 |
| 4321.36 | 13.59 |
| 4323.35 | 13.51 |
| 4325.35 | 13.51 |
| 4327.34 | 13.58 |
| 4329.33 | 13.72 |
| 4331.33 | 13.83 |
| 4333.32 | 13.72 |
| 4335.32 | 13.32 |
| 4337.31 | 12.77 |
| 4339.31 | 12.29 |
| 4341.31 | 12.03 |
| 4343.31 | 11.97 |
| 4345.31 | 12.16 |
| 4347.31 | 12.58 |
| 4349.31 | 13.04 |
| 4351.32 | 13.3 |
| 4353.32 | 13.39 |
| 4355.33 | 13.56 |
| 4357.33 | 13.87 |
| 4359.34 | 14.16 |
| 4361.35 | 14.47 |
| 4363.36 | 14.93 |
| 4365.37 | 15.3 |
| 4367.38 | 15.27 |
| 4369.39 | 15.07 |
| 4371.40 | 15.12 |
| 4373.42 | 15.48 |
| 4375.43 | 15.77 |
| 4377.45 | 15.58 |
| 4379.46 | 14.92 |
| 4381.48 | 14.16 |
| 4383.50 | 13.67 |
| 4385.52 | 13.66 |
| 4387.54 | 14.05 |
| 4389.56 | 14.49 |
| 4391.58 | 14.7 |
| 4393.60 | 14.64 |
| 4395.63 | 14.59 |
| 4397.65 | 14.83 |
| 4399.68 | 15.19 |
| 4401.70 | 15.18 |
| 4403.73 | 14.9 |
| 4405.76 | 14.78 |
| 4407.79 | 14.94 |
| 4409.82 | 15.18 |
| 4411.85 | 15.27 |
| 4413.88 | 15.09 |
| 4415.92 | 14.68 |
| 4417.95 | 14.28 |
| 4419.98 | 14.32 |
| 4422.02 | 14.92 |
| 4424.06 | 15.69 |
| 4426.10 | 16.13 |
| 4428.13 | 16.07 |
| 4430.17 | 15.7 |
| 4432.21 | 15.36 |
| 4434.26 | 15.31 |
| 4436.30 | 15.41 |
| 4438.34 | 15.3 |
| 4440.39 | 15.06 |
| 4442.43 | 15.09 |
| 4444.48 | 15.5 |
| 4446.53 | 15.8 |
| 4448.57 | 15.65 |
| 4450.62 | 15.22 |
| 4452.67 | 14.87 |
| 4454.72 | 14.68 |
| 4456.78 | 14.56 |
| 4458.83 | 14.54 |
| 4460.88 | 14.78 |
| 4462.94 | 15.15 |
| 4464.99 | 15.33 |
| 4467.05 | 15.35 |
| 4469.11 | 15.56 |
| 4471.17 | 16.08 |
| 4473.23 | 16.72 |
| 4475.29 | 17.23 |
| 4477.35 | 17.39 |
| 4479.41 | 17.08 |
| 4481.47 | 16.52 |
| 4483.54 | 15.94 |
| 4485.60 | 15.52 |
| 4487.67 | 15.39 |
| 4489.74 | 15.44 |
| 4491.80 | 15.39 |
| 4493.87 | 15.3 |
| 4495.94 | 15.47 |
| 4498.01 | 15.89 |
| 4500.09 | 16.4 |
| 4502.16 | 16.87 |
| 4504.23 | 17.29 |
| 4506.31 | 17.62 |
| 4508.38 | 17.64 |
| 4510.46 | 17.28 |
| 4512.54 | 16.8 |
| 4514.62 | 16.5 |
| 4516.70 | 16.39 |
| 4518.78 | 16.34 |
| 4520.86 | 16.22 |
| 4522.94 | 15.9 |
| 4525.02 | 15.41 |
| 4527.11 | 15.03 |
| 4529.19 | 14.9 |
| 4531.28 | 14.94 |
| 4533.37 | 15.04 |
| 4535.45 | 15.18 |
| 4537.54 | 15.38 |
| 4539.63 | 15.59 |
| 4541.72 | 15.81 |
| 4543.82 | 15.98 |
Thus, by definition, 1.32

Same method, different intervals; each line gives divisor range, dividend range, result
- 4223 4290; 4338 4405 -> 1.12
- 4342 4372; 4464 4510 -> 1.25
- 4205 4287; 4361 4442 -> 1.21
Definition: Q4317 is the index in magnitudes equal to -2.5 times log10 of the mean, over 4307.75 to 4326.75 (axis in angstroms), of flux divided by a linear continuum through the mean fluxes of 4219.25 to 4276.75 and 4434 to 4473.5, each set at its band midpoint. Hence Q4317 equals 0.07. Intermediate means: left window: 13.3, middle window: 13.2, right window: 15.3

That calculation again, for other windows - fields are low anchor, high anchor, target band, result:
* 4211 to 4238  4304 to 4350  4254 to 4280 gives -0.08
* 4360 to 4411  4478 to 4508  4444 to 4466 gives 0.04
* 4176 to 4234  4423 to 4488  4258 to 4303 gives 0.04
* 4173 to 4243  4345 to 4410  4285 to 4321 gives 0.09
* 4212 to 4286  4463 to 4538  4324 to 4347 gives 0.10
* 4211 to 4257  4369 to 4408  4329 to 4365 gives 0.08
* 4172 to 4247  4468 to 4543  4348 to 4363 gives 0.06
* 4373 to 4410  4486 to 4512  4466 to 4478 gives -0.03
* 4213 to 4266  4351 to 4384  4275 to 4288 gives 0.02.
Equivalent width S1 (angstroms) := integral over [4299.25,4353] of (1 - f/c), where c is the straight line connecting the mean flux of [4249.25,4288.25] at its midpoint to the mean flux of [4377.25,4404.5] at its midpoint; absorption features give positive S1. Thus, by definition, 4.9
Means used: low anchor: 13.7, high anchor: 14.6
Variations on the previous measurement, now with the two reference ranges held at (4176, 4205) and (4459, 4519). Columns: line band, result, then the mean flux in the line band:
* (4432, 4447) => 0.4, 15.3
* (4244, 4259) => 0.2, 13.7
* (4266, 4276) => 0.4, 13.4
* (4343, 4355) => 1.6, 12.8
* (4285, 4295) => 0.6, 13.4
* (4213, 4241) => 1.6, 12.8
